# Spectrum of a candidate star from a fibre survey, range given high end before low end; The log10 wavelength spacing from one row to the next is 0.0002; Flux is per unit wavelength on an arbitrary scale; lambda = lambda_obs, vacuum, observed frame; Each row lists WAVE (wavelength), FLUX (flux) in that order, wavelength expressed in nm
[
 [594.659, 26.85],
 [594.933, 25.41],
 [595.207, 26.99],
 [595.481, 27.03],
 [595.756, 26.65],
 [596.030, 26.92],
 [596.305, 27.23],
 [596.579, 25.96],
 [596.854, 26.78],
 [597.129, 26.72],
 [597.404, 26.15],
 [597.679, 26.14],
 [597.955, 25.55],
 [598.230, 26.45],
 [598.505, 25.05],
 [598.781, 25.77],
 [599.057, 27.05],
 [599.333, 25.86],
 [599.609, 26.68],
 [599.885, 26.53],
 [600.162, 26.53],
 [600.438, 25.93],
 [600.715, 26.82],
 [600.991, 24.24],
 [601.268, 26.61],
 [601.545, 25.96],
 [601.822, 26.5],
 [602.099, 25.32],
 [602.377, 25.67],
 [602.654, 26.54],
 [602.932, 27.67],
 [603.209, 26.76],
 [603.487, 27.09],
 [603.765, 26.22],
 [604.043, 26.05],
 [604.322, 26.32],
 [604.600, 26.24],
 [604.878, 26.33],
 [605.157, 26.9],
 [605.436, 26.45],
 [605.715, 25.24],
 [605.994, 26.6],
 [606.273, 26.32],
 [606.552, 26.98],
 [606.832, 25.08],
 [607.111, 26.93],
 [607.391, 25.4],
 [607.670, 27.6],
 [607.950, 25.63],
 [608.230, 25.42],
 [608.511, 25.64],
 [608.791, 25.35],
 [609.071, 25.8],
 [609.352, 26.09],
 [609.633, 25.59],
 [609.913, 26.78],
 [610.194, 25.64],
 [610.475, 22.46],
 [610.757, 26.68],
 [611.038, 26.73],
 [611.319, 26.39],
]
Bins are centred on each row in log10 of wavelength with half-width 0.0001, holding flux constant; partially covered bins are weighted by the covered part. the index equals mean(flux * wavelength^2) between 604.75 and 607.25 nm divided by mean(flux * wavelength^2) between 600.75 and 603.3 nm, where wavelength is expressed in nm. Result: 1.02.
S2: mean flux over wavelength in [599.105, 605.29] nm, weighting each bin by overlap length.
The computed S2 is 26.3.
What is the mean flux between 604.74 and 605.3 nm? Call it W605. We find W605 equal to 26.6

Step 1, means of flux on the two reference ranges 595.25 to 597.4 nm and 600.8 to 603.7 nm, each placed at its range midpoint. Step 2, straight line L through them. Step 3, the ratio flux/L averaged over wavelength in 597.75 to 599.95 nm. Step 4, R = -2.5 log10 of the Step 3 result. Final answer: 0.02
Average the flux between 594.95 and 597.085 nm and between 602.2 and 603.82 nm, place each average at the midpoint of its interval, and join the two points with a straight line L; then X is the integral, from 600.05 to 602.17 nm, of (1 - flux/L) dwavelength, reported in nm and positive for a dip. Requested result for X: 0.053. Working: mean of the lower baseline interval 26.7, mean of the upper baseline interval 26.6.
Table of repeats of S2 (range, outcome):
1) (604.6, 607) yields 26.2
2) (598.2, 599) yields 25.8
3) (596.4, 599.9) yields 26.2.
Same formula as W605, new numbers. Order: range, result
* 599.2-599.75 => 26.3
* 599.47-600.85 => 26.5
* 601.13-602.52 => 26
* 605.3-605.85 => 25.8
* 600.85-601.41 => 25.5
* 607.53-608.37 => 26.2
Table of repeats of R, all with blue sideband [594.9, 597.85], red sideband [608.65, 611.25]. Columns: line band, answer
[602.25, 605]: -0.02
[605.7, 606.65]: -0.02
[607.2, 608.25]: -0.01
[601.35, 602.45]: 0.01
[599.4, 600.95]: 0.00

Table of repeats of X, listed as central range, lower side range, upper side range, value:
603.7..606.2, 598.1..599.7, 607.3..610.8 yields -0.04 nm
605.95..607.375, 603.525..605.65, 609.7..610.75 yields -0.02 nm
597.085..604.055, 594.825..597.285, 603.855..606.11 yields 0.06 nm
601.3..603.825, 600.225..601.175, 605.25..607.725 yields -0.05 nm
